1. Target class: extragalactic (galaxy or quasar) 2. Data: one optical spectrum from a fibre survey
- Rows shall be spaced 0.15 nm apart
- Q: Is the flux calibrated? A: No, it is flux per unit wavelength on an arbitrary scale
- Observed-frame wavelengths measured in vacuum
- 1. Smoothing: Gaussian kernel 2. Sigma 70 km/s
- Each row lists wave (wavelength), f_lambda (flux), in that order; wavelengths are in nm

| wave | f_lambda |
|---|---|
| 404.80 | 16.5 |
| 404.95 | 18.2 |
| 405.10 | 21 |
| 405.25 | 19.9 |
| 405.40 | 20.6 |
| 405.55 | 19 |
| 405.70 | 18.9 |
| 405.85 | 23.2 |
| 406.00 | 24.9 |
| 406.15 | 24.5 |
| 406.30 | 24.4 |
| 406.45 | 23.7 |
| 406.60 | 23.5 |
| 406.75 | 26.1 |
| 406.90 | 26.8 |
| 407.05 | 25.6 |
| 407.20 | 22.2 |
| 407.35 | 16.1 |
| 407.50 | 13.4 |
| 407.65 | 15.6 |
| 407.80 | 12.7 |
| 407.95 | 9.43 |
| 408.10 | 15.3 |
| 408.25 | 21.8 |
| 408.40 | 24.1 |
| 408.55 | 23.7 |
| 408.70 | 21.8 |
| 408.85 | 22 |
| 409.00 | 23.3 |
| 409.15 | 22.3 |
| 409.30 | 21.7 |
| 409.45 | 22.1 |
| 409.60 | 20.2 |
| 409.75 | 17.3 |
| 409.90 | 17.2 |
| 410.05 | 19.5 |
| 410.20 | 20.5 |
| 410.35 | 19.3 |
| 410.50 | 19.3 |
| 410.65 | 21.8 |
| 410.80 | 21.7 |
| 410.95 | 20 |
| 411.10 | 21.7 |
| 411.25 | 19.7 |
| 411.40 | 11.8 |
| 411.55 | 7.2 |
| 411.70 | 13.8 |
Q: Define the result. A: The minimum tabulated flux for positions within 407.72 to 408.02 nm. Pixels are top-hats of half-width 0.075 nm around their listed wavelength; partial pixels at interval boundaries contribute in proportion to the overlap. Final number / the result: 9.43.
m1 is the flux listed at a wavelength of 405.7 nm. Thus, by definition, 18.9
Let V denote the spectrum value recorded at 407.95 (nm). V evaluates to 9.43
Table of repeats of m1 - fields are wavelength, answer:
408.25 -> 21.8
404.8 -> 16.5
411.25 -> 19.7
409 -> 23.3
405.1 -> 21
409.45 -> 22.1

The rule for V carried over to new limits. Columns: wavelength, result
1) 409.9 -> 17.2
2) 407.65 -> 15.6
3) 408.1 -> 15.3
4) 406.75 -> 26.1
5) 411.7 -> 13.8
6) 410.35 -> 19.3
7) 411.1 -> 21.7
